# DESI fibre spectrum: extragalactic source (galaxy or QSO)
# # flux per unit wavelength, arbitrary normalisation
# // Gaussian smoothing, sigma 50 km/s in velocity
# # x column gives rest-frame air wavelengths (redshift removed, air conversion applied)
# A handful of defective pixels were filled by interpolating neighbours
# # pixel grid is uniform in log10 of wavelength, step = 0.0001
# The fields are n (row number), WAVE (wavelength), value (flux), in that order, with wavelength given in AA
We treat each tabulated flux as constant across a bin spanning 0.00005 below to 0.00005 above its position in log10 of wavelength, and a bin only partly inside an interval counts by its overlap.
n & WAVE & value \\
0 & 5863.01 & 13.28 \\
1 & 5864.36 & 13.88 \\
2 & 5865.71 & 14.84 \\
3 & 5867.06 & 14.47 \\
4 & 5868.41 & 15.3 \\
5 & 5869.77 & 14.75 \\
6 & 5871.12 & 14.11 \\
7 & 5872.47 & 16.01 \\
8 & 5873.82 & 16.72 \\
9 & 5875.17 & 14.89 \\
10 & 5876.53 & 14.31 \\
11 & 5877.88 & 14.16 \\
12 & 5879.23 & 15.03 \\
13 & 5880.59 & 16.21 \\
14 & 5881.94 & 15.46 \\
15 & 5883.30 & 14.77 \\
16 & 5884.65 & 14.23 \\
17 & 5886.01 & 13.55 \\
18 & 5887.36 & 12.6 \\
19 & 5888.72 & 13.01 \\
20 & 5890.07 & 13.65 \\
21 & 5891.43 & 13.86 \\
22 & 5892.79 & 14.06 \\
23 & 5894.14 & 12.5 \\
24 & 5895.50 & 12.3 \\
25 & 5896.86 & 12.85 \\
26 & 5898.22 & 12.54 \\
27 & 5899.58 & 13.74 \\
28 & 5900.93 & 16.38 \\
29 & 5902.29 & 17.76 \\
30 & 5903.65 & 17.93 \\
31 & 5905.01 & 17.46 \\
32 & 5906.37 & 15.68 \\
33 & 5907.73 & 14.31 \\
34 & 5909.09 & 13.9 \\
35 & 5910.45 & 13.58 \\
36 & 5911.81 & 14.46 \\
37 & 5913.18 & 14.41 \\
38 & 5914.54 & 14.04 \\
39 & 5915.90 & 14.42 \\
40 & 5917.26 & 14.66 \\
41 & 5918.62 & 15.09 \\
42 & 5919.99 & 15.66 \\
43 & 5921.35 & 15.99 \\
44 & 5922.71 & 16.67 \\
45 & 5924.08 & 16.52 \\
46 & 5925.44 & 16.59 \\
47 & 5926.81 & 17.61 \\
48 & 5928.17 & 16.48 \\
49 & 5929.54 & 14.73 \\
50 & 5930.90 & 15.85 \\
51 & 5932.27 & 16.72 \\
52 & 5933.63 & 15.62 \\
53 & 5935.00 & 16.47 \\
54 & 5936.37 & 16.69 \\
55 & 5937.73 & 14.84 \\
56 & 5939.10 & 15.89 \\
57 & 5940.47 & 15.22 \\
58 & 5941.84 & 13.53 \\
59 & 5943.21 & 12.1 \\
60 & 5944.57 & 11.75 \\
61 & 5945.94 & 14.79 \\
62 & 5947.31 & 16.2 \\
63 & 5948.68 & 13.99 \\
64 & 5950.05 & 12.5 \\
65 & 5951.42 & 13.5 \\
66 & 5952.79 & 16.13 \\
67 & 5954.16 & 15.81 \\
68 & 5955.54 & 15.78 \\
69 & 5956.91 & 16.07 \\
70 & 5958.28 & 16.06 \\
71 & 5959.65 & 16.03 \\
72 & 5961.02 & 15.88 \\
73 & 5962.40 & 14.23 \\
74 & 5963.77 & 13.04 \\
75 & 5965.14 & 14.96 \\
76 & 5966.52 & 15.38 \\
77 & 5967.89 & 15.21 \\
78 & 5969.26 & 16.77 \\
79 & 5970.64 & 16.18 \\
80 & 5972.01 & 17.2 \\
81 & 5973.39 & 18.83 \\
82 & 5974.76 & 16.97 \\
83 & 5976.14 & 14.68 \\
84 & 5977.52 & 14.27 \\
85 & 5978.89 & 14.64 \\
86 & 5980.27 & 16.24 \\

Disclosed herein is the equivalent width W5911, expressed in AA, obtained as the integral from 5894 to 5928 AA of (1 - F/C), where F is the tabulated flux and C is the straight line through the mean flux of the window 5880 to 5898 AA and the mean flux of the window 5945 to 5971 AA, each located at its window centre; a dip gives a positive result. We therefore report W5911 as -2.3 AA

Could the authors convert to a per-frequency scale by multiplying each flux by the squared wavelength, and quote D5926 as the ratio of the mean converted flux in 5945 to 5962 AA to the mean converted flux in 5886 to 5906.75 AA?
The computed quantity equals 1.07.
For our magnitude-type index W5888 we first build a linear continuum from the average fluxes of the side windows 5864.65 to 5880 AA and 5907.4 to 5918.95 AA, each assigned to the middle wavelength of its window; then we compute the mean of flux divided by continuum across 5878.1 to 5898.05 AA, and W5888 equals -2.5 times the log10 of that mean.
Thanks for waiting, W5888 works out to 0.07 mag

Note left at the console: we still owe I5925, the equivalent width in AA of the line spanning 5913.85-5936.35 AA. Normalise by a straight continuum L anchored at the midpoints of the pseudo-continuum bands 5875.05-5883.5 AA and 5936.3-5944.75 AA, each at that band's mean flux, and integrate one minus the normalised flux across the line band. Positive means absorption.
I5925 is -2.2 AA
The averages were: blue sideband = 15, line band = 15.8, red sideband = 14.3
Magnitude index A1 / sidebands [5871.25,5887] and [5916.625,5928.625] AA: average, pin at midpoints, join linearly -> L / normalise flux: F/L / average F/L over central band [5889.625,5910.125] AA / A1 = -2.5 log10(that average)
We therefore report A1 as 0.07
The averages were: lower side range 15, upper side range 16.1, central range 14.6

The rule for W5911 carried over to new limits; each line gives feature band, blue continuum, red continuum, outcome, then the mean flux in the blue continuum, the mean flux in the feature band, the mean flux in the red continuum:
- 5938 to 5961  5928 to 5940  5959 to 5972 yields 1.31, 15.9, 14.7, 15.4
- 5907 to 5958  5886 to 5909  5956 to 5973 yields -0.23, 14.4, 15.1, 15.6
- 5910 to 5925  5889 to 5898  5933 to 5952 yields -1.38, 13.2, 15.1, 14.5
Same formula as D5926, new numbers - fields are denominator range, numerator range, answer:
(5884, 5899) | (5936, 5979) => 1.18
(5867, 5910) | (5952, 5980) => 1.10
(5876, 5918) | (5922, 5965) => 1.07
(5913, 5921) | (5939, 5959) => 1.00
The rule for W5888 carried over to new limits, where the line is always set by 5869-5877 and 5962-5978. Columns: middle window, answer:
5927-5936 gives -0.04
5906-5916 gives 0.08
